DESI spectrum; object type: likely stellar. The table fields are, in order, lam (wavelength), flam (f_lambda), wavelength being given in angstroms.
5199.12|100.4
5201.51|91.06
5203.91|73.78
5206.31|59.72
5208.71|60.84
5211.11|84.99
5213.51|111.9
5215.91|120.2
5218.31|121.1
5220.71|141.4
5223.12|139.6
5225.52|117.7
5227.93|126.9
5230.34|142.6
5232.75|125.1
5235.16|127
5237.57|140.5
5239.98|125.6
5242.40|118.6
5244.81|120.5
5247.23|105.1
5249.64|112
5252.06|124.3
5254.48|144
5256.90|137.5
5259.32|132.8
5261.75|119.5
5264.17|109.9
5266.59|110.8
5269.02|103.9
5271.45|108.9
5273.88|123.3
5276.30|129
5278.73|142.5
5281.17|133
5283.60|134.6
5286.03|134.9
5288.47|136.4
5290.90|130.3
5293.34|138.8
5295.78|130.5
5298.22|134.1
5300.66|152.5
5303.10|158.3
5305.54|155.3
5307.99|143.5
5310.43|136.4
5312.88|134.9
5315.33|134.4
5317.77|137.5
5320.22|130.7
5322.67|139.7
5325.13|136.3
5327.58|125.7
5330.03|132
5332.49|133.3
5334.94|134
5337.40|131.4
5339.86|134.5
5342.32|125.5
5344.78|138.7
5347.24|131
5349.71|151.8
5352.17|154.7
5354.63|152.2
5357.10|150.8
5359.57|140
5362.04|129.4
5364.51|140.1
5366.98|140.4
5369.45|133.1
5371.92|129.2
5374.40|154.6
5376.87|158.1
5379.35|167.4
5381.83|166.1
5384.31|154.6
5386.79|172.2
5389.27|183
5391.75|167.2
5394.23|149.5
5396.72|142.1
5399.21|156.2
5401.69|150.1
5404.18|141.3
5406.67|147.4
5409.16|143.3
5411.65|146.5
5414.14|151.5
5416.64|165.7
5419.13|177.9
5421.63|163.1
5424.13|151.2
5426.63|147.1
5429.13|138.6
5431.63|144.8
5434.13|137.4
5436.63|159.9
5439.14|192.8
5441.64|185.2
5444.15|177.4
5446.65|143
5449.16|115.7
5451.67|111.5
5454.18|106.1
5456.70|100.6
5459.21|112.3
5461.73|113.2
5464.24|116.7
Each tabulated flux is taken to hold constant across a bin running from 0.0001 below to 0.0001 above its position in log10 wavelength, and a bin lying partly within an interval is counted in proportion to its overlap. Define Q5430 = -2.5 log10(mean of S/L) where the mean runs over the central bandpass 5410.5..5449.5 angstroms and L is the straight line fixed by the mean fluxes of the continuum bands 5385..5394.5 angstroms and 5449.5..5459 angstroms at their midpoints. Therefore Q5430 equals -0.21 mag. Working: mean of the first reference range 169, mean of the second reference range 108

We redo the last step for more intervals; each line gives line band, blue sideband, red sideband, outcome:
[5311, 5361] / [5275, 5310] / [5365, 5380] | 0.04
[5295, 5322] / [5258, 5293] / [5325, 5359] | -0.07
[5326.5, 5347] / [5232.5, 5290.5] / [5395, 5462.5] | 0.02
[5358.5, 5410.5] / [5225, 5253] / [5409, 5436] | -0.03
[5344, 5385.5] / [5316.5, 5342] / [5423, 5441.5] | -0.04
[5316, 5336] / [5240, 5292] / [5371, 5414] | 0.04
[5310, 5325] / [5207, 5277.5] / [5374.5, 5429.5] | 0.01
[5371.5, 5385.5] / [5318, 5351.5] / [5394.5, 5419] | -0.09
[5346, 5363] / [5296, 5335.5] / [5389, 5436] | 0.00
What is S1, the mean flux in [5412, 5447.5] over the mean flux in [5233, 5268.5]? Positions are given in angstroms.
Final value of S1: 1.3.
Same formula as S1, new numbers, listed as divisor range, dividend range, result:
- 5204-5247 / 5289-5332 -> 1.20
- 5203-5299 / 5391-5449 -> 1.28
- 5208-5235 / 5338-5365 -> 1.18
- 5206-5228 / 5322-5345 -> 1.21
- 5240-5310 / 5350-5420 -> 1.18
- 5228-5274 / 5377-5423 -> 1.29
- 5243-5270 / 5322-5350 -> 1.11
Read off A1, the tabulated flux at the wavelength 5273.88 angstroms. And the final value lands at 123.3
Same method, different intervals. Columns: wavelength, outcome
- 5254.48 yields 144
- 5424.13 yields 151.2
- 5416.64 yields 165.7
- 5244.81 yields 120.5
